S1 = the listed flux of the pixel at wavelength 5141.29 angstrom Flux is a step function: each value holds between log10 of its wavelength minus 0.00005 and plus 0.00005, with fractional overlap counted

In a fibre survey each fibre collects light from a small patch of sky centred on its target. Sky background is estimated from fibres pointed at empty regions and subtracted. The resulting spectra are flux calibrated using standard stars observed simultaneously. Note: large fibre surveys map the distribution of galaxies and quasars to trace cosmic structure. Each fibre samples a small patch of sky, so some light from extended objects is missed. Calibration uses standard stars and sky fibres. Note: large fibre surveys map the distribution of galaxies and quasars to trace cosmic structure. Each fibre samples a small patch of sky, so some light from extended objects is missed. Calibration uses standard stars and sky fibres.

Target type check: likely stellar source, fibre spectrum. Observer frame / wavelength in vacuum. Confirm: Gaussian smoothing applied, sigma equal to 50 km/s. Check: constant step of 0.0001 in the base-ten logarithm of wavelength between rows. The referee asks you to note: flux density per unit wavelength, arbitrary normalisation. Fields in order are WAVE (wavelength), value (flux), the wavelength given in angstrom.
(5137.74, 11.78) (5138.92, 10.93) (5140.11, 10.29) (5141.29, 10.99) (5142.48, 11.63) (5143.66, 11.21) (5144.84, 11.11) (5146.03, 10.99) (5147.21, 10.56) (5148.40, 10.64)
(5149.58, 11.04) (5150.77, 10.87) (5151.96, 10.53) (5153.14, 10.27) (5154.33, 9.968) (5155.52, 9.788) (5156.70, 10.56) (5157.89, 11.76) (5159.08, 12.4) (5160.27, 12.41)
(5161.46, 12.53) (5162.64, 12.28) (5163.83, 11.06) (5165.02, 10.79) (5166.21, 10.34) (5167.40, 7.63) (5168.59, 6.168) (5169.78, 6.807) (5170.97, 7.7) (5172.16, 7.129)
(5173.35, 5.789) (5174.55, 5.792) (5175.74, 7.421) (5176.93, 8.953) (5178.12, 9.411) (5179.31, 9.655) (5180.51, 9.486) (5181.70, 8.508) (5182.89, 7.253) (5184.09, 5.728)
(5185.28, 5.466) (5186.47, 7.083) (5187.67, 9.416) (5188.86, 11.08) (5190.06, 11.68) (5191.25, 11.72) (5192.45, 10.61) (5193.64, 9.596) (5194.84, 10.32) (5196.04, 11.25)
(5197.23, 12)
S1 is 10.99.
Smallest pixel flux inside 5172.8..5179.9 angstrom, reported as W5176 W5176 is 5.789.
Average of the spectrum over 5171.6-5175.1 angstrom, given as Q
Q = 6.22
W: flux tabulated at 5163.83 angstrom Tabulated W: 11.06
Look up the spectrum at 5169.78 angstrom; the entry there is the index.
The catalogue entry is 6.807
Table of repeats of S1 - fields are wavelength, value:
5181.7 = 8.508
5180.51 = 9.486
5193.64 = 9.596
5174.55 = 5.792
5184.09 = 5.728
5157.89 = 11.76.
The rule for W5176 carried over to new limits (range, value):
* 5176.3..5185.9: 5.466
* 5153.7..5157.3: 9.788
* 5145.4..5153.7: 10.27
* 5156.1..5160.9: 10.56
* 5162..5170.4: 6.168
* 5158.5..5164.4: 11.06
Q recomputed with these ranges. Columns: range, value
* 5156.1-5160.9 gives 11.8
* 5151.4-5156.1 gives 10.1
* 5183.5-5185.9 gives 5.63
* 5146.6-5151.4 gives 10.8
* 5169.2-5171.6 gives 7.26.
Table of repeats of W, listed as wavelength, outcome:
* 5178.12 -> 9.411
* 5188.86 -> 11.08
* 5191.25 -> 11.72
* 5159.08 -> 12.4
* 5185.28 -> 5.466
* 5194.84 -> 10.32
